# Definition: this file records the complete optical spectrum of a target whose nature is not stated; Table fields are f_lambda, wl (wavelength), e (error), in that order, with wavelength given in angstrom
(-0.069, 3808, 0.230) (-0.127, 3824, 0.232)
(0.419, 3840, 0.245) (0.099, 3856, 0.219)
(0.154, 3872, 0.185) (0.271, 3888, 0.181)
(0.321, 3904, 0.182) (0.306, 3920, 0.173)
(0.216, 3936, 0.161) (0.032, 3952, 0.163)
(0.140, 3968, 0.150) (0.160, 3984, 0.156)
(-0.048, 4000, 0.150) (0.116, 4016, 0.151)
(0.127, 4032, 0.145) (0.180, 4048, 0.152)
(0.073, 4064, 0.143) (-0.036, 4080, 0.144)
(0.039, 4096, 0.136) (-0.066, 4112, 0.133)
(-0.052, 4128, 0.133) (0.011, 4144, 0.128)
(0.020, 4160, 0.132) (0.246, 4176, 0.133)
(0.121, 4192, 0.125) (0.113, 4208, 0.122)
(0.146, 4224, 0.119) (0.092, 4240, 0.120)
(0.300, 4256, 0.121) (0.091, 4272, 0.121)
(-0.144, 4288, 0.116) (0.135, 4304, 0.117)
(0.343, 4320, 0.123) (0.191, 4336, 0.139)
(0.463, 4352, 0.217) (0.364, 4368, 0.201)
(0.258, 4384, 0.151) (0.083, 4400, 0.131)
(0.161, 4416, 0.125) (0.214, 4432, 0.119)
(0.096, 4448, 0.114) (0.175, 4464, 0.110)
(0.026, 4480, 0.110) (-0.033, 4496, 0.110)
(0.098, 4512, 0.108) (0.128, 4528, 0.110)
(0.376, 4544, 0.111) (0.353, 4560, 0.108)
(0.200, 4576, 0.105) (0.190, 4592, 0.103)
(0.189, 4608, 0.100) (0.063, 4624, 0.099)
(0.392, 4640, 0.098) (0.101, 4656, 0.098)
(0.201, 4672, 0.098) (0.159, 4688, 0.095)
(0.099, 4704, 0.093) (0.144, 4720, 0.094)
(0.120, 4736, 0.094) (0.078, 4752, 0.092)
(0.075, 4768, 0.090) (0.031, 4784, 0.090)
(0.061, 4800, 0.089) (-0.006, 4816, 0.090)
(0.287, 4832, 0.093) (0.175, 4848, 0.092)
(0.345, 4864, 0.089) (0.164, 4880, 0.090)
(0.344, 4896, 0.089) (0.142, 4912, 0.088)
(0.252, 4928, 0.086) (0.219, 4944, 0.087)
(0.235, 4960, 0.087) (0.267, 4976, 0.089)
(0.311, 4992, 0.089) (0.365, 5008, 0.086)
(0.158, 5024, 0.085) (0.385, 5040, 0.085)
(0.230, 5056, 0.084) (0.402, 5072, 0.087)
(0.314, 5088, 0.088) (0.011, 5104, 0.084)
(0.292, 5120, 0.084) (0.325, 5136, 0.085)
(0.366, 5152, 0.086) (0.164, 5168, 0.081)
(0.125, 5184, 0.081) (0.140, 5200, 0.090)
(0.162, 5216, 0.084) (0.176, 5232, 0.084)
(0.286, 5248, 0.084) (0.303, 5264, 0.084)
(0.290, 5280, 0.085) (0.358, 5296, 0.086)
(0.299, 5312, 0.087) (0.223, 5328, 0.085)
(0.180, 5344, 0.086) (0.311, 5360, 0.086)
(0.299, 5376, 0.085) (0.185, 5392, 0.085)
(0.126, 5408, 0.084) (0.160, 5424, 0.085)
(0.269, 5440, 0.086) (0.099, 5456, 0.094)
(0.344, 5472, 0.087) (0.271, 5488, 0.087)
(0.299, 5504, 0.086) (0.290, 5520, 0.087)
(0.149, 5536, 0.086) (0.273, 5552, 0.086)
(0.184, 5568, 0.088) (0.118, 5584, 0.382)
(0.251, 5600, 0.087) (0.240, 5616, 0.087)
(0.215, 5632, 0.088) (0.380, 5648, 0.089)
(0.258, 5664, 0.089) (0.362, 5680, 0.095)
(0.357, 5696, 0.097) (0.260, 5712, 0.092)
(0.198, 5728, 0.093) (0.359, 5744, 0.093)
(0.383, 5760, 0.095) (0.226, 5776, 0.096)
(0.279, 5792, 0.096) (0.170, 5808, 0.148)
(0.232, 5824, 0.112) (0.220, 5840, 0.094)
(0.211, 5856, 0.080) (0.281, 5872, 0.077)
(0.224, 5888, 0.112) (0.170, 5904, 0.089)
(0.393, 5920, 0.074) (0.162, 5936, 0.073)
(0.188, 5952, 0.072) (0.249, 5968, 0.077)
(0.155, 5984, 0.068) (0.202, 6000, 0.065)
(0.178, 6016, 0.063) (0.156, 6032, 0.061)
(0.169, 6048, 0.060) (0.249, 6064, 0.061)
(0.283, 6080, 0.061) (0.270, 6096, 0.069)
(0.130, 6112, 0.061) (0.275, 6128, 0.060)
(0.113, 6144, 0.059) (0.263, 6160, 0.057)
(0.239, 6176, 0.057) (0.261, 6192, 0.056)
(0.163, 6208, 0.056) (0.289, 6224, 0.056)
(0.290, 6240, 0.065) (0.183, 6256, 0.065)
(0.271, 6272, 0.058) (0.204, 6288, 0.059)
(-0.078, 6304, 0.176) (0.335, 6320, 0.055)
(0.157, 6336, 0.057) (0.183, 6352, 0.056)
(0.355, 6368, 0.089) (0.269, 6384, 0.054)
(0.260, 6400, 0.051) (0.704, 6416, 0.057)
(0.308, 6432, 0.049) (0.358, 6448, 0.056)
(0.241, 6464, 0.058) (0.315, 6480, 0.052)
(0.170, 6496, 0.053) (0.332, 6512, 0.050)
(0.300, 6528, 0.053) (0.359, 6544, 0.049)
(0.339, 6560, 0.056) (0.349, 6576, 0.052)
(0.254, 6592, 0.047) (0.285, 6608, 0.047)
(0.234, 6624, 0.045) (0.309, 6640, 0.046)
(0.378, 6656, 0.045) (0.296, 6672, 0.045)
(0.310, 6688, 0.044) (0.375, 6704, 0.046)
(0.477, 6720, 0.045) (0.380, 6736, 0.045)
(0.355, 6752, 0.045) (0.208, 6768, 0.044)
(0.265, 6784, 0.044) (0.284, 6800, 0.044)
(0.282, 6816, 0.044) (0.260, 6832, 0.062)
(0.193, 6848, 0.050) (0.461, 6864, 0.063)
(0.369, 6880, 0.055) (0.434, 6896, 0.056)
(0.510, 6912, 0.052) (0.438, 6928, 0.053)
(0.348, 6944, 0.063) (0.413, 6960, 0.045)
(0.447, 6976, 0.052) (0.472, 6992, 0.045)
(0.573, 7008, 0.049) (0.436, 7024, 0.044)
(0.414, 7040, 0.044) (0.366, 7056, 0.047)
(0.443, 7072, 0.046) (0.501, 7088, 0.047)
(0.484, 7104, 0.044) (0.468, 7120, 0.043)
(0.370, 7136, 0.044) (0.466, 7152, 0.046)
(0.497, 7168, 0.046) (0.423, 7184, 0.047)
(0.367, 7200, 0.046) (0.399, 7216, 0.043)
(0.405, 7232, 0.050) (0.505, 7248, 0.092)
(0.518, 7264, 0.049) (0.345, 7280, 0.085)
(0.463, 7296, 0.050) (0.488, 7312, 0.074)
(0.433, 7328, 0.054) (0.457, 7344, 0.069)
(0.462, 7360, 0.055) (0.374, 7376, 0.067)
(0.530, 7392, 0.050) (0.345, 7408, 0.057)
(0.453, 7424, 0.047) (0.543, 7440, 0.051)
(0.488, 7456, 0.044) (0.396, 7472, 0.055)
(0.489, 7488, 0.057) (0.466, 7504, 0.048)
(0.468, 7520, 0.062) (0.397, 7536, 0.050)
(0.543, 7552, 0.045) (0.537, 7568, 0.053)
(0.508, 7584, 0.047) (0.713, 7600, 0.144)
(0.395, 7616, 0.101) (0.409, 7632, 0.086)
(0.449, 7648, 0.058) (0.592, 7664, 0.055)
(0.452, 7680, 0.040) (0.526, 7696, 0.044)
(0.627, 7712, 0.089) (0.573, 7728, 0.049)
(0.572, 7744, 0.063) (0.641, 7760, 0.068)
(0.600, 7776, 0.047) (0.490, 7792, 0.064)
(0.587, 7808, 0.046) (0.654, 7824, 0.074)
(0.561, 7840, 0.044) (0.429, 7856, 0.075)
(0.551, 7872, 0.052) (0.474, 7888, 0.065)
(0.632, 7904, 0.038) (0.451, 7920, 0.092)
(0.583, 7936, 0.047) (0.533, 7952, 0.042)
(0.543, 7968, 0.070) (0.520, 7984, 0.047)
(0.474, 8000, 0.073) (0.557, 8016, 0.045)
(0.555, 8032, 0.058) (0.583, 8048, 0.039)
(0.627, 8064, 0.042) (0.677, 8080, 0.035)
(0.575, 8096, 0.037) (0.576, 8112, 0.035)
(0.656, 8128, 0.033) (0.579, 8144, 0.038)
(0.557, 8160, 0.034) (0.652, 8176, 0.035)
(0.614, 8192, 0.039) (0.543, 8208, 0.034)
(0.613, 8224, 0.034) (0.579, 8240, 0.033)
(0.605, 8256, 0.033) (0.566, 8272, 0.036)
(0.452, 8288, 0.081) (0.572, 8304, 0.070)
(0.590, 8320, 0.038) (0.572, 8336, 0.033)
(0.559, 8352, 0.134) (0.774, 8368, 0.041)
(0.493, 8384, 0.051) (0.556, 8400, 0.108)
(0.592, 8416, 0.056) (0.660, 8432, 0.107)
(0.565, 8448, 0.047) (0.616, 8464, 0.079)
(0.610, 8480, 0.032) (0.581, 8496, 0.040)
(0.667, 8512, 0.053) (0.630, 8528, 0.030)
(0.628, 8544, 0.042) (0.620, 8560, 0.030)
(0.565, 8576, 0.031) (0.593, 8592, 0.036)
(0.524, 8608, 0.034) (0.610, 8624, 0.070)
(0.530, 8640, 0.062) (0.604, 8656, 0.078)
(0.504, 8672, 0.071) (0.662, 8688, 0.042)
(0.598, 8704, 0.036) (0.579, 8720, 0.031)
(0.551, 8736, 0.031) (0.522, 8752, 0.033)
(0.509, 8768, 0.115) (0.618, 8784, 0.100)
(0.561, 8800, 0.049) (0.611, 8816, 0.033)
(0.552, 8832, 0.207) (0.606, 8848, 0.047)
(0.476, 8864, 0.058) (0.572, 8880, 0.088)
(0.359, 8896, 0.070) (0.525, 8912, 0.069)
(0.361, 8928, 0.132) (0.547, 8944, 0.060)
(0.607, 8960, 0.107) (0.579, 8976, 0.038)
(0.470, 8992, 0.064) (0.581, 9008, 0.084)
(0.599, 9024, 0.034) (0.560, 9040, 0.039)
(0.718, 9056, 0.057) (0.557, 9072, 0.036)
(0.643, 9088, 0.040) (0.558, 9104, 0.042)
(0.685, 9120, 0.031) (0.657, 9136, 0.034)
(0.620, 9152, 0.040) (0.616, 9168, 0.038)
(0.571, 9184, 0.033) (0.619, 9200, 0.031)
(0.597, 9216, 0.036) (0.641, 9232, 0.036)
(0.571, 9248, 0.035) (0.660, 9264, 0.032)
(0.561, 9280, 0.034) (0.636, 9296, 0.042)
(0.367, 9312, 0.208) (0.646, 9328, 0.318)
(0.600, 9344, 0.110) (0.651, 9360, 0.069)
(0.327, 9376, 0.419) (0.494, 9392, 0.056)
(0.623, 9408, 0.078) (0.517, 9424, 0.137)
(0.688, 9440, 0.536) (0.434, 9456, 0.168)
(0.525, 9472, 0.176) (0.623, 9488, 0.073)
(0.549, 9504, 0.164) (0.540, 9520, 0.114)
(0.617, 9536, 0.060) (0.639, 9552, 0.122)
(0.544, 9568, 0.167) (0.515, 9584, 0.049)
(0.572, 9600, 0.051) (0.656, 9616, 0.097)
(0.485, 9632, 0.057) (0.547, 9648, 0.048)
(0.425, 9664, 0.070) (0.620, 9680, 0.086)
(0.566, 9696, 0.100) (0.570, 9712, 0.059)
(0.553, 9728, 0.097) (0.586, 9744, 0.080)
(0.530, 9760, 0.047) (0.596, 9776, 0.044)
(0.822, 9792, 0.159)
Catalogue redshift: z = 0.722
